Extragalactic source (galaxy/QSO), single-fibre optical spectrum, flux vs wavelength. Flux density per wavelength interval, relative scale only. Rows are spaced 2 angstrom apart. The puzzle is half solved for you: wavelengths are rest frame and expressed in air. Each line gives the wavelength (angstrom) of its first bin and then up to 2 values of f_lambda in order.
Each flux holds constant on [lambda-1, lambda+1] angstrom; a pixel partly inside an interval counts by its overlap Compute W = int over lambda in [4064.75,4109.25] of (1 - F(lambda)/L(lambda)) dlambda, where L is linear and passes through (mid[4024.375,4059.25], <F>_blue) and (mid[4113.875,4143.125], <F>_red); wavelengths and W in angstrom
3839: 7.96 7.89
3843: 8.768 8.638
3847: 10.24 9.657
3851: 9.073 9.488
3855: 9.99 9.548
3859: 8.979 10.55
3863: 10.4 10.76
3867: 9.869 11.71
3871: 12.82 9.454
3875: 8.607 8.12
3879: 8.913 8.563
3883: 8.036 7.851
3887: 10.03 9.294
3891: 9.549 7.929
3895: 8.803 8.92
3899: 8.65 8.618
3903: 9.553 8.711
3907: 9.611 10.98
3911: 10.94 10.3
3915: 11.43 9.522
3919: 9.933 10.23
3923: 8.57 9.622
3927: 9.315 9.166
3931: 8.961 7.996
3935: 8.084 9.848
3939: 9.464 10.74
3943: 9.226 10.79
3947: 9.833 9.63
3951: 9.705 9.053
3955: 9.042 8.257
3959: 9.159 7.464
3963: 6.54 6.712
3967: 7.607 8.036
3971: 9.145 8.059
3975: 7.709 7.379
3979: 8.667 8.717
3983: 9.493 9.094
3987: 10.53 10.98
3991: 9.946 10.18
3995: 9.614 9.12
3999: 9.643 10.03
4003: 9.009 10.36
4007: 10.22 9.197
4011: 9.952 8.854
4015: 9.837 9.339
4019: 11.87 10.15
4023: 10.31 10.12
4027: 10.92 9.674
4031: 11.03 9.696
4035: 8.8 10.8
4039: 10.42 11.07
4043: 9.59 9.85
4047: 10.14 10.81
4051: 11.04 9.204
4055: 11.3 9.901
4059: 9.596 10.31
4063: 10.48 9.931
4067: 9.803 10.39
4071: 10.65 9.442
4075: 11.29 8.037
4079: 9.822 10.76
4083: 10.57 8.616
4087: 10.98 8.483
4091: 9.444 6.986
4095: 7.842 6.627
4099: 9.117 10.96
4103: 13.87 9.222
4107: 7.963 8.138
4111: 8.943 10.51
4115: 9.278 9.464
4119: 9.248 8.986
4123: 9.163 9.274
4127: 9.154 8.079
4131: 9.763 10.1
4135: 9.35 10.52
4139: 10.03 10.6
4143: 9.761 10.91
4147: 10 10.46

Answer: 1.5 angstrom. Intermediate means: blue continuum 10.2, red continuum 9.51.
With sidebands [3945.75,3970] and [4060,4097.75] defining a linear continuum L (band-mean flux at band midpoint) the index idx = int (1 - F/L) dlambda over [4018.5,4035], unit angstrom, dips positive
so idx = -2.3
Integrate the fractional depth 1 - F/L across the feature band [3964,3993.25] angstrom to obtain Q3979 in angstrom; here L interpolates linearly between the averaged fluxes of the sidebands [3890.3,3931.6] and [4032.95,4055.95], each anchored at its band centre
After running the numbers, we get 3.3 angstrom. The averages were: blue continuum 9.5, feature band 8.78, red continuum 10.2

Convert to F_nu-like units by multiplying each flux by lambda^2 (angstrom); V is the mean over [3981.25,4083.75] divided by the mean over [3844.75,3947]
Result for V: 1.13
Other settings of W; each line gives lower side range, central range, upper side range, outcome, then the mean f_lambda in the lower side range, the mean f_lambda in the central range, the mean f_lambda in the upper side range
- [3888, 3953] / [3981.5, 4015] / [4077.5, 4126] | -1.2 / 9.49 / 9.75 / 9.33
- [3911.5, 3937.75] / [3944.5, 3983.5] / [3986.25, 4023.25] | 4.8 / 9.48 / 8.51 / 9.94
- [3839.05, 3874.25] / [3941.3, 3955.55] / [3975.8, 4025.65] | 0.1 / 9.81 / 9.68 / 9.69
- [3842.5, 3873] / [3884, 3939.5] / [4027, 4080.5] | 3.9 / 10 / 9.35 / 10.1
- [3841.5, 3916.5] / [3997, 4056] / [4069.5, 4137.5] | -3.9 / 9.54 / 10.1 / 9.43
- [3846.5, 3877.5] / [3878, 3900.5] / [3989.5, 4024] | 2.7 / 9.98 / 8.77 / 9.88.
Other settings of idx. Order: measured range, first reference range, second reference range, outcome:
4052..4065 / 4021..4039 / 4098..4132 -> -0.2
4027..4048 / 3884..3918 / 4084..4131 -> -2.0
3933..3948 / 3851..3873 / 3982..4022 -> 0.7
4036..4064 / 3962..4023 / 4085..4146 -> -3.0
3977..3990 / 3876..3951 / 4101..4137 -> 0.0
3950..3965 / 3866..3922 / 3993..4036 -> 2.1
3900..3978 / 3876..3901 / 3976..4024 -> 0.3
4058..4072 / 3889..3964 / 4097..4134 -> -1.1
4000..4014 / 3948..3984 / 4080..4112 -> -1.6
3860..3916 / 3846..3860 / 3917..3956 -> -0.6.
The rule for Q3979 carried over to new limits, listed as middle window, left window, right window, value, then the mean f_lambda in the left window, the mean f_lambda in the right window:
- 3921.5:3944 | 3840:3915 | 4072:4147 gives 0.7 angstrom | 9.48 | 9.5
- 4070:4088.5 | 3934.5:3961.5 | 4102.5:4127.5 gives -1.2 angstrom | 9.36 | 9.4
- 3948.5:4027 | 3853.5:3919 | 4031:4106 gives 4.4 angstrom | 9.6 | 9.9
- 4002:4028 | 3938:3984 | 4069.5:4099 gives -3.1 angstrom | 8.71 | 9.27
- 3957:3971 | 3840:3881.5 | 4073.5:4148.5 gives 2.7 angstrom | 9.63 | 9.52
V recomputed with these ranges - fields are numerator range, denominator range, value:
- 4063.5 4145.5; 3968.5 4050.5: 1.03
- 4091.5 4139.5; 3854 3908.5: 1.11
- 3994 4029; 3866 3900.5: 1.15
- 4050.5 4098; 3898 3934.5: 1.09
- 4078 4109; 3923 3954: 1.08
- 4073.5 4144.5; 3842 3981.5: 1.13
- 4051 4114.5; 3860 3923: 1.11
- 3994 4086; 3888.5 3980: 1.17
